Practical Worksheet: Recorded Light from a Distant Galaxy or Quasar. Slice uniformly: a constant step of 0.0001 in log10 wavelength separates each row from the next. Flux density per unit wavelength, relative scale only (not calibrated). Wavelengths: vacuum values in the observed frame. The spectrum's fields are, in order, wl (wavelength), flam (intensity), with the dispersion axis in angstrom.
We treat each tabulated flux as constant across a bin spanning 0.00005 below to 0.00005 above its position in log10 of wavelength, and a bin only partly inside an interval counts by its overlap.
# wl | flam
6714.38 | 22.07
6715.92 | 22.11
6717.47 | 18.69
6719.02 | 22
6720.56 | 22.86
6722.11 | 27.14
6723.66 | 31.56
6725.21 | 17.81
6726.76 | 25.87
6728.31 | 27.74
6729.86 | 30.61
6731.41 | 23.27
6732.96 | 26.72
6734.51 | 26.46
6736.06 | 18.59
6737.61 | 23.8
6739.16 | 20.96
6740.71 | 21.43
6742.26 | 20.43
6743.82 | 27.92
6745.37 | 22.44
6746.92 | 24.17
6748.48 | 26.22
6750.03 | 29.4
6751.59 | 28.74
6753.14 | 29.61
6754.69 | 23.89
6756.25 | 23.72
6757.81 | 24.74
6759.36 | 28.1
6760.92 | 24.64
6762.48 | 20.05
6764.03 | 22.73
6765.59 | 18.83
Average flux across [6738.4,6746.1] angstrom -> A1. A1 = 22.6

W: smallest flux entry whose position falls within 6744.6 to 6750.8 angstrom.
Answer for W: 22.44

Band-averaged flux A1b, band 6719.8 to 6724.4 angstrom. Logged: 27.1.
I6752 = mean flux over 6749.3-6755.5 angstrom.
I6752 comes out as 27.9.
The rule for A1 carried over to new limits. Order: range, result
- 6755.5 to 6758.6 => 24.3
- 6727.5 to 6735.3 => 26.9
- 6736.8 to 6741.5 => 22.1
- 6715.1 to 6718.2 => 20.5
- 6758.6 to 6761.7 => 26.3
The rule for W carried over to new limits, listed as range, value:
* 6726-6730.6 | 25.87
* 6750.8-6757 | 23.72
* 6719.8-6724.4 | 22.86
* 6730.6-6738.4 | 18.59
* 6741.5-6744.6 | 20.43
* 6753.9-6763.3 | 20.05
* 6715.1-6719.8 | 18.69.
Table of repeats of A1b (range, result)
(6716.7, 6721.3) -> 21.2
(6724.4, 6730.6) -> 25.5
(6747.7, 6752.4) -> 28.1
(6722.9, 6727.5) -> 25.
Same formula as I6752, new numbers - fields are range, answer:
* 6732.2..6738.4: 23.9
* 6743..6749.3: 25.2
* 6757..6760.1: 26.4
